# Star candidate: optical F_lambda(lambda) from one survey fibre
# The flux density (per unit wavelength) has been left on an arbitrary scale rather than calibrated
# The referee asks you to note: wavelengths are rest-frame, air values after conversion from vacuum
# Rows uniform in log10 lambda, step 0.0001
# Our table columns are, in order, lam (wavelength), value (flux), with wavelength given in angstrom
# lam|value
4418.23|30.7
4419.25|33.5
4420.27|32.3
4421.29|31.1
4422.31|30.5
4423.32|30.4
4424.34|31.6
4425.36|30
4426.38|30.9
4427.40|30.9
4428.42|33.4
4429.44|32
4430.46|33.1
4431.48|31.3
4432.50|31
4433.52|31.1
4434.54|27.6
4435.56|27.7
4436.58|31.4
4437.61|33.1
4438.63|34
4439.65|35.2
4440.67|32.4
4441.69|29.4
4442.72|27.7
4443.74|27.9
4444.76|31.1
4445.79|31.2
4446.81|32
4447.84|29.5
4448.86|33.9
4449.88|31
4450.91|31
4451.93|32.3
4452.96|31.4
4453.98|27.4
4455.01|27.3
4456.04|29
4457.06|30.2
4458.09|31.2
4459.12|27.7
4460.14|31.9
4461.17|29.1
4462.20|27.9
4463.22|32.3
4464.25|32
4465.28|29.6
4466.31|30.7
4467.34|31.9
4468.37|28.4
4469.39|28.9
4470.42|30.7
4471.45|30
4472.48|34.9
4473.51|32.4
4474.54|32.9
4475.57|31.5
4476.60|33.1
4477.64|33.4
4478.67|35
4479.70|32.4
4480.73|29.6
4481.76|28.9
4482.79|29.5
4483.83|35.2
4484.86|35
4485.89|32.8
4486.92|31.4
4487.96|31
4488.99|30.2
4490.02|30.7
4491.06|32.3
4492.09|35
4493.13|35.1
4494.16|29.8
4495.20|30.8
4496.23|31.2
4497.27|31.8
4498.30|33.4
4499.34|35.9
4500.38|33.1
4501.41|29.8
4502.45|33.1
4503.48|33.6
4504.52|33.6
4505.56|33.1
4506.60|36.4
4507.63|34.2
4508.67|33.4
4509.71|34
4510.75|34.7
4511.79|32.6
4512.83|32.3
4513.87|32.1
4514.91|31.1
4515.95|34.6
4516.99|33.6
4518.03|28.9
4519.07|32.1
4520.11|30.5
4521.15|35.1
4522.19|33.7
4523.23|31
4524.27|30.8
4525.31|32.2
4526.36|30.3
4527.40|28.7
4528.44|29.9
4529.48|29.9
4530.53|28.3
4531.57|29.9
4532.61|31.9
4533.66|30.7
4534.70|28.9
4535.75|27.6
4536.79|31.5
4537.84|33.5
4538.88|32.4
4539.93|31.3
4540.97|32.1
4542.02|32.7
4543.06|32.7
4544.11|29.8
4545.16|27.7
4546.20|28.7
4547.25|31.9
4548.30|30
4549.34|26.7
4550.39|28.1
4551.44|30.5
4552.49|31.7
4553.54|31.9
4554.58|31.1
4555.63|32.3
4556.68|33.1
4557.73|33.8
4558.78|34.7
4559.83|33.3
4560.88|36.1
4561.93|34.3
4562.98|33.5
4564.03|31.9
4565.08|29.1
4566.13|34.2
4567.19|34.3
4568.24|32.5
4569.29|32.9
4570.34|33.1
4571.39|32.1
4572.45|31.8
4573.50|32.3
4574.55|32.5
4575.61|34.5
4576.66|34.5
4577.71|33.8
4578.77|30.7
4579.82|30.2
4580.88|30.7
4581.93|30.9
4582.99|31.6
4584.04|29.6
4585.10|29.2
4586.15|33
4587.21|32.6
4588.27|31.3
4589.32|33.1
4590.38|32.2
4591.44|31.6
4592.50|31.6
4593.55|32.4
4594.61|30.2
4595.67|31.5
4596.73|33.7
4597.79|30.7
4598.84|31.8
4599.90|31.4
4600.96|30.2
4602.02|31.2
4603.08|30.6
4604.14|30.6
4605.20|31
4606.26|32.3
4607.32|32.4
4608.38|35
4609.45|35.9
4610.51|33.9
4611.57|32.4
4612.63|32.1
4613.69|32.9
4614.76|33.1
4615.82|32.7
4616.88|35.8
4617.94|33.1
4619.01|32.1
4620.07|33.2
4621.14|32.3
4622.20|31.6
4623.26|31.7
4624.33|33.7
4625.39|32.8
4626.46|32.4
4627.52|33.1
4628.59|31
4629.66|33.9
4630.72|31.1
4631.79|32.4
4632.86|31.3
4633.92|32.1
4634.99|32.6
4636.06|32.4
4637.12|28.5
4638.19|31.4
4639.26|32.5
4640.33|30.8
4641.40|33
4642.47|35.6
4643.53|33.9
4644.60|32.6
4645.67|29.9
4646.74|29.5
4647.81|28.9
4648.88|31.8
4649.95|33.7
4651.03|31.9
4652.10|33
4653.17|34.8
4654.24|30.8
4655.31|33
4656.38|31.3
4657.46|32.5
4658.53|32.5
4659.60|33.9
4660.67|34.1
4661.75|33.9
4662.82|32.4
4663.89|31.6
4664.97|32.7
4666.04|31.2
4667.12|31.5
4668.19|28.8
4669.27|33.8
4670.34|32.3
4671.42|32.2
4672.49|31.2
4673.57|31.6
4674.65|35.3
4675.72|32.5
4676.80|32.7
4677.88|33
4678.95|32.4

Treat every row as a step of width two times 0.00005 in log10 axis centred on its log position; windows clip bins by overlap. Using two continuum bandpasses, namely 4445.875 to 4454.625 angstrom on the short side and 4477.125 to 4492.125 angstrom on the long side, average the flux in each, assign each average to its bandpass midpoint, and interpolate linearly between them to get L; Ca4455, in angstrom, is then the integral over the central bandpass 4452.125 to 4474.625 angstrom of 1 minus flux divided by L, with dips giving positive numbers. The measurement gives 0.8 angstrom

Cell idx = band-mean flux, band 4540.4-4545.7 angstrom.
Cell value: 31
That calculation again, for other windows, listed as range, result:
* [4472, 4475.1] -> 33.4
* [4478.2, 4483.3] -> 31.1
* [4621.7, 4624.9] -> 32.4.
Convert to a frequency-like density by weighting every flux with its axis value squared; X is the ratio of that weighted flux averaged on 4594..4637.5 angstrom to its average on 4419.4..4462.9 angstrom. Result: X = 1.1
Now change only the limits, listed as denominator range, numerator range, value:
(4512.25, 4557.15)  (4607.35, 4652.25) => 1.09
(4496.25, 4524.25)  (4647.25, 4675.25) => 1.05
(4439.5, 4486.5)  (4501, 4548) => 1.05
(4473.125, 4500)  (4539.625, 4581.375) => 1.02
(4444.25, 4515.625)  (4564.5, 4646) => 1.07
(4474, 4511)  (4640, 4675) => 1.06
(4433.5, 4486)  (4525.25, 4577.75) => 1.06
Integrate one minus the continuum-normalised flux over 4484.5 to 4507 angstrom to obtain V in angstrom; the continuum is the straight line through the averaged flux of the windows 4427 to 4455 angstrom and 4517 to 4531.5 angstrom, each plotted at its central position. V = -1.2 angstrom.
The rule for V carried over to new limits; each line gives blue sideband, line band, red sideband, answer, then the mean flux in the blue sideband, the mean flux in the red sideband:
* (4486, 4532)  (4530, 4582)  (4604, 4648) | 0.9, 32.2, 32.4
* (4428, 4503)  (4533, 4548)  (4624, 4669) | 0.4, 31.4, 32.2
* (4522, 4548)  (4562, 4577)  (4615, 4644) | -0.7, 30.7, 32.5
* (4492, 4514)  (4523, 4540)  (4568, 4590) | 1.2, 33.1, 32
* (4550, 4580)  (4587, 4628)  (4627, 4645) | 0.0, 32.6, 32.2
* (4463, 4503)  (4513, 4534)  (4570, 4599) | 0.4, 31.9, 31.9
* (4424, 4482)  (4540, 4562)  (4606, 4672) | 0.2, 31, 32.4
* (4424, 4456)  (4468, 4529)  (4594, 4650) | -1.8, 30.9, 32.2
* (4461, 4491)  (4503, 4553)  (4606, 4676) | 0.5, 31.5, 32.5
